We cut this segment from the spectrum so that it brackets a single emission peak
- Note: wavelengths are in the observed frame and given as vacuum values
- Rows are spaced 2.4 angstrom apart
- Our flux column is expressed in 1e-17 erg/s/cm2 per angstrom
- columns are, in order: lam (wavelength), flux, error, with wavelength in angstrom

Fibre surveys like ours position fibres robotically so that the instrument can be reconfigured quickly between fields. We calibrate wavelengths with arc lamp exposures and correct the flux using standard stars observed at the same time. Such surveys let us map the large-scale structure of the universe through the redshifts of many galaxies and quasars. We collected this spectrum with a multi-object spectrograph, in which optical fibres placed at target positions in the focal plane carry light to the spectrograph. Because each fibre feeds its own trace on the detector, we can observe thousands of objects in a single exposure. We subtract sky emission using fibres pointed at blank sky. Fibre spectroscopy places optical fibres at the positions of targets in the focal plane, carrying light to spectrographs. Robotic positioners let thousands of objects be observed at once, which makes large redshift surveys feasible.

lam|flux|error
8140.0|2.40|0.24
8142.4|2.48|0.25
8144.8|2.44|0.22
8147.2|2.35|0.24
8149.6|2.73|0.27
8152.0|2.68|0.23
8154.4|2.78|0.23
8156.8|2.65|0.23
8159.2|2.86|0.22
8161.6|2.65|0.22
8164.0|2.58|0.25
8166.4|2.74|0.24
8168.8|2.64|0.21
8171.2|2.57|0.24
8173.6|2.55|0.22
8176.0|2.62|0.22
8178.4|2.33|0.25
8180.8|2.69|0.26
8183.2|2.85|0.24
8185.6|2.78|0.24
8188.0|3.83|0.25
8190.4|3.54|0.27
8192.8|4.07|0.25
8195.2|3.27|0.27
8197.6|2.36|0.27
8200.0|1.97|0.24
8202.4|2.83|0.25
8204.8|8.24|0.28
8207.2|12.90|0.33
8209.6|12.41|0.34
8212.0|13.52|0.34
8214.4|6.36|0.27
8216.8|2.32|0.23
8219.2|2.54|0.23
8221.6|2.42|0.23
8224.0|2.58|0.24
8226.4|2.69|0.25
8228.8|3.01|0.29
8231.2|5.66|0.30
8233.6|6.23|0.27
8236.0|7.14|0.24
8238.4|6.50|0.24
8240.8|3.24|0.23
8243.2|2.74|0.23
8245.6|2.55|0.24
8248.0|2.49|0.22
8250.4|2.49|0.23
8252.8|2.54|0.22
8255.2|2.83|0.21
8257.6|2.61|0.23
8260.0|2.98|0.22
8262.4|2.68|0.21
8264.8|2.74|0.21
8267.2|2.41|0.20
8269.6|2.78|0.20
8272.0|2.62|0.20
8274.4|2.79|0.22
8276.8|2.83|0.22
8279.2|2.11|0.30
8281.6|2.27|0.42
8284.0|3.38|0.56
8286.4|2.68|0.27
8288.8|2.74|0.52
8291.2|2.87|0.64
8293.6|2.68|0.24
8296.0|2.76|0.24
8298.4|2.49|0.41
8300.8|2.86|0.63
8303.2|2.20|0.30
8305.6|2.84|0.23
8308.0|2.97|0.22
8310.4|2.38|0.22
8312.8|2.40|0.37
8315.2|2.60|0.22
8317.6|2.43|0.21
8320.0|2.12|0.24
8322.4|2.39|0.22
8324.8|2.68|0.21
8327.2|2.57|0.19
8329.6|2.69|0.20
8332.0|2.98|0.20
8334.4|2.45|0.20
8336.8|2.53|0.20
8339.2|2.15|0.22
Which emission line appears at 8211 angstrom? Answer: H-alpha 6563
